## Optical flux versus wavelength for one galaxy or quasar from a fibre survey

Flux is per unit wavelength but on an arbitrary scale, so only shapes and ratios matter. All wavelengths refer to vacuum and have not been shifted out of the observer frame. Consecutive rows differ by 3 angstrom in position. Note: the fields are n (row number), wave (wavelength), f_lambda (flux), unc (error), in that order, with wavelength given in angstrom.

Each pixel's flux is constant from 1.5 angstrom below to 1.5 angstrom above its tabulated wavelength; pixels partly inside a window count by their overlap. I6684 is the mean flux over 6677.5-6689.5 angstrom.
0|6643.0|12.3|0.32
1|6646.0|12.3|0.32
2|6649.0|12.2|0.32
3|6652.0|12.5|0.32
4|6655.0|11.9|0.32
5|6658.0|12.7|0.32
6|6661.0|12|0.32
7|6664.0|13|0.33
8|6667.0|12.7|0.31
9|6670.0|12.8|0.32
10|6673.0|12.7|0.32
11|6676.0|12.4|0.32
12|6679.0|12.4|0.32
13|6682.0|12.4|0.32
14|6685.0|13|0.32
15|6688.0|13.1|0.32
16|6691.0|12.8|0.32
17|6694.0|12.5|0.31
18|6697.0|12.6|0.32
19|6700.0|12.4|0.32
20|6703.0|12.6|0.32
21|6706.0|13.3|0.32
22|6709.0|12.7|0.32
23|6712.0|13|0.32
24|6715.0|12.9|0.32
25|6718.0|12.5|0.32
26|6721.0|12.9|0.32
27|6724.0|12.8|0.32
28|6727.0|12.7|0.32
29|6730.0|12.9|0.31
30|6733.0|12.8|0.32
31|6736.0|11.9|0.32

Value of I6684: 12.7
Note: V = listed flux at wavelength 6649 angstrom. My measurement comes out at 12.2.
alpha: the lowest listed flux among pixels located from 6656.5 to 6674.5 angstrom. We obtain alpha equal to 12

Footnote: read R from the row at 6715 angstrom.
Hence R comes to 12.9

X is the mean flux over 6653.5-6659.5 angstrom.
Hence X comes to 12.3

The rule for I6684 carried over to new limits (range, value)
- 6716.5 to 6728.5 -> 12.7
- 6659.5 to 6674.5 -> 12.6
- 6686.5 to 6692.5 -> 13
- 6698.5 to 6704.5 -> 12.5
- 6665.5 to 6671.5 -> 12.8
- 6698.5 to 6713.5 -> 12.8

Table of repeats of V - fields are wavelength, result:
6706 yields 13.3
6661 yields 12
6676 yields 12.4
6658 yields 12.7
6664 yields 13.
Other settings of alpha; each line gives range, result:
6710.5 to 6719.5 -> 12.5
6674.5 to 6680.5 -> 12.4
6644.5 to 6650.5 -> 12.2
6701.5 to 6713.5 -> 12.6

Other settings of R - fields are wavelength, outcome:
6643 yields 12.3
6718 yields 12.5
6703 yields 12.6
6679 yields 12.4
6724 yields 12.8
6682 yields 12.4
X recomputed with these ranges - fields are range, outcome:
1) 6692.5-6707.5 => 12.7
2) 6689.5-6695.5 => 12.7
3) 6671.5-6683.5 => 12.5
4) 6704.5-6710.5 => 13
